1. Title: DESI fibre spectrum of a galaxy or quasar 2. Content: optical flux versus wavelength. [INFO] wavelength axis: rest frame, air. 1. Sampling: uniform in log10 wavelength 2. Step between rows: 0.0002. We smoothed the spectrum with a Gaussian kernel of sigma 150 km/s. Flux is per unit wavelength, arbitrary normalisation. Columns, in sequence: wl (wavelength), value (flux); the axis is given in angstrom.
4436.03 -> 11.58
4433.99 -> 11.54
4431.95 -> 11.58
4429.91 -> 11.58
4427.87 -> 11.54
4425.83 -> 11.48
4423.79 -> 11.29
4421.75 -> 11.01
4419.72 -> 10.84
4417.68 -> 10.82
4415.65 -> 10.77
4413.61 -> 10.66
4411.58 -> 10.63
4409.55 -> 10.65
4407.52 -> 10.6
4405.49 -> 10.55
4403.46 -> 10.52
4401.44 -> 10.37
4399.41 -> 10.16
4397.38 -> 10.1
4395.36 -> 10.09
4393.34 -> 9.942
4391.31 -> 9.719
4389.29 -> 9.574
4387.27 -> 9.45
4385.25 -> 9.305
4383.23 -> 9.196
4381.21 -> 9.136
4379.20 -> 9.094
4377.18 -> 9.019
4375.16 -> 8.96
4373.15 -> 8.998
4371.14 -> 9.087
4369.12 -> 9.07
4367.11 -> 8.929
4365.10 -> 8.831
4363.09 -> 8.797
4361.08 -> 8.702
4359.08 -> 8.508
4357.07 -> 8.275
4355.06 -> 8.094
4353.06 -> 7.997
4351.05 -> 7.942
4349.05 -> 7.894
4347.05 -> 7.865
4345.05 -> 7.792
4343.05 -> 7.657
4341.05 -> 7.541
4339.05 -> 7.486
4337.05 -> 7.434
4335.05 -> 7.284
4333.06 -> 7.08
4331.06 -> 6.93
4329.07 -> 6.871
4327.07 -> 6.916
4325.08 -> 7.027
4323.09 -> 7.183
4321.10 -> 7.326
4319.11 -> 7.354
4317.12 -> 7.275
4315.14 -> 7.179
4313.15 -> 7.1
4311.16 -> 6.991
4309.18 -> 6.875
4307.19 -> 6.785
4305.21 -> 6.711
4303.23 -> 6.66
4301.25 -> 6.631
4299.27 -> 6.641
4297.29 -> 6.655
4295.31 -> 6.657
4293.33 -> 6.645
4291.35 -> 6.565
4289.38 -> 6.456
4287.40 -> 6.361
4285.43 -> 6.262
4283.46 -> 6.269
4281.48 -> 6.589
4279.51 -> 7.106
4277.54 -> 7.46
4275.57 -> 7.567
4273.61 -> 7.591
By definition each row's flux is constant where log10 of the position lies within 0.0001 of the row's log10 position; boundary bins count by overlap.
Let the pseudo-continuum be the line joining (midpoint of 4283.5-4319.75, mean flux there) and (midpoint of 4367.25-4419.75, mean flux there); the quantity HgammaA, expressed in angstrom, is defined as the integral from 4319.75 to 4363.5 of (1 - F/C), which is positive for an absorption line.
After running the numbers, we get 2.5 angstrom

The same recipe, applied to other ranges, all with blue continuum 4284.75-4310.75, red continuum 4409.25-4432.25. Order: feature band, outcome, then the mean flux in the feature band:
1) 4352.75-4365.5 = 0.5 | 8.47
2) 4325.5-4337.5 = 1.2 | 7.07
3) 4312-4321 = 0.1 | 7.23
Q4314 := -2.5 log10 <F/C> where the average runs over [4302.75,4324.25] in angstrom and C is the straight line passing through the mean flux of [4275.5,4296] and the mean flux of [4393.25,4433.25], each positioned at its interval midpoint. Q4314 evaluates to 0.08 mag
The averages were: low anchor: 6.68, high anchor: 10.8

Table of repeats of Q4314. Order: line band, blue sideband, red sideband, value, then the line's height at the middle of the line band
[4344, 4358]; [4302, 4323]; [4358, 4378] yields 0.05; 8.32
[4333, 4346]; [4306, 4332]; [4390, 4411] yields 0.05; 7.87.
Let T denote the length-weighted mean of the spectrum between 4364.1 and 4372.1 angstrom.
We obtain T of 8.97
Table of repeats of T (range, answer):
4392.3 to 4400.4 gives 10.1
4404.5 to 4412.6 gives 10.6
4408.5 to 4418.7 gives 10.7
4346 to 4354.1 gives 7.93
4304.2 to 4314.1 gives 6.89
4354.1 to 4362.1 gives 8.4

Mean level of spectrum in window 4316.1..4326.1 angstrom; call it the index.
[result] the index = 7.24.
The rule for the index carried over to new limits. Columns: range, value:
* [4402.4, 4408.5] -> 10.6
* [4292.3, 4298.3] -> 6.64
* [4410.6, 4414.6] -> 10.7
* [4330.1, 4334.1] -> 7.01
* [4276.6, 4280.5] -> 7.28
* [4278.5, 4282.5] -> 6.84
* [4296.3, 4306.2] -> 6.66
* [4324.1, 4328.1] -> 6.96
